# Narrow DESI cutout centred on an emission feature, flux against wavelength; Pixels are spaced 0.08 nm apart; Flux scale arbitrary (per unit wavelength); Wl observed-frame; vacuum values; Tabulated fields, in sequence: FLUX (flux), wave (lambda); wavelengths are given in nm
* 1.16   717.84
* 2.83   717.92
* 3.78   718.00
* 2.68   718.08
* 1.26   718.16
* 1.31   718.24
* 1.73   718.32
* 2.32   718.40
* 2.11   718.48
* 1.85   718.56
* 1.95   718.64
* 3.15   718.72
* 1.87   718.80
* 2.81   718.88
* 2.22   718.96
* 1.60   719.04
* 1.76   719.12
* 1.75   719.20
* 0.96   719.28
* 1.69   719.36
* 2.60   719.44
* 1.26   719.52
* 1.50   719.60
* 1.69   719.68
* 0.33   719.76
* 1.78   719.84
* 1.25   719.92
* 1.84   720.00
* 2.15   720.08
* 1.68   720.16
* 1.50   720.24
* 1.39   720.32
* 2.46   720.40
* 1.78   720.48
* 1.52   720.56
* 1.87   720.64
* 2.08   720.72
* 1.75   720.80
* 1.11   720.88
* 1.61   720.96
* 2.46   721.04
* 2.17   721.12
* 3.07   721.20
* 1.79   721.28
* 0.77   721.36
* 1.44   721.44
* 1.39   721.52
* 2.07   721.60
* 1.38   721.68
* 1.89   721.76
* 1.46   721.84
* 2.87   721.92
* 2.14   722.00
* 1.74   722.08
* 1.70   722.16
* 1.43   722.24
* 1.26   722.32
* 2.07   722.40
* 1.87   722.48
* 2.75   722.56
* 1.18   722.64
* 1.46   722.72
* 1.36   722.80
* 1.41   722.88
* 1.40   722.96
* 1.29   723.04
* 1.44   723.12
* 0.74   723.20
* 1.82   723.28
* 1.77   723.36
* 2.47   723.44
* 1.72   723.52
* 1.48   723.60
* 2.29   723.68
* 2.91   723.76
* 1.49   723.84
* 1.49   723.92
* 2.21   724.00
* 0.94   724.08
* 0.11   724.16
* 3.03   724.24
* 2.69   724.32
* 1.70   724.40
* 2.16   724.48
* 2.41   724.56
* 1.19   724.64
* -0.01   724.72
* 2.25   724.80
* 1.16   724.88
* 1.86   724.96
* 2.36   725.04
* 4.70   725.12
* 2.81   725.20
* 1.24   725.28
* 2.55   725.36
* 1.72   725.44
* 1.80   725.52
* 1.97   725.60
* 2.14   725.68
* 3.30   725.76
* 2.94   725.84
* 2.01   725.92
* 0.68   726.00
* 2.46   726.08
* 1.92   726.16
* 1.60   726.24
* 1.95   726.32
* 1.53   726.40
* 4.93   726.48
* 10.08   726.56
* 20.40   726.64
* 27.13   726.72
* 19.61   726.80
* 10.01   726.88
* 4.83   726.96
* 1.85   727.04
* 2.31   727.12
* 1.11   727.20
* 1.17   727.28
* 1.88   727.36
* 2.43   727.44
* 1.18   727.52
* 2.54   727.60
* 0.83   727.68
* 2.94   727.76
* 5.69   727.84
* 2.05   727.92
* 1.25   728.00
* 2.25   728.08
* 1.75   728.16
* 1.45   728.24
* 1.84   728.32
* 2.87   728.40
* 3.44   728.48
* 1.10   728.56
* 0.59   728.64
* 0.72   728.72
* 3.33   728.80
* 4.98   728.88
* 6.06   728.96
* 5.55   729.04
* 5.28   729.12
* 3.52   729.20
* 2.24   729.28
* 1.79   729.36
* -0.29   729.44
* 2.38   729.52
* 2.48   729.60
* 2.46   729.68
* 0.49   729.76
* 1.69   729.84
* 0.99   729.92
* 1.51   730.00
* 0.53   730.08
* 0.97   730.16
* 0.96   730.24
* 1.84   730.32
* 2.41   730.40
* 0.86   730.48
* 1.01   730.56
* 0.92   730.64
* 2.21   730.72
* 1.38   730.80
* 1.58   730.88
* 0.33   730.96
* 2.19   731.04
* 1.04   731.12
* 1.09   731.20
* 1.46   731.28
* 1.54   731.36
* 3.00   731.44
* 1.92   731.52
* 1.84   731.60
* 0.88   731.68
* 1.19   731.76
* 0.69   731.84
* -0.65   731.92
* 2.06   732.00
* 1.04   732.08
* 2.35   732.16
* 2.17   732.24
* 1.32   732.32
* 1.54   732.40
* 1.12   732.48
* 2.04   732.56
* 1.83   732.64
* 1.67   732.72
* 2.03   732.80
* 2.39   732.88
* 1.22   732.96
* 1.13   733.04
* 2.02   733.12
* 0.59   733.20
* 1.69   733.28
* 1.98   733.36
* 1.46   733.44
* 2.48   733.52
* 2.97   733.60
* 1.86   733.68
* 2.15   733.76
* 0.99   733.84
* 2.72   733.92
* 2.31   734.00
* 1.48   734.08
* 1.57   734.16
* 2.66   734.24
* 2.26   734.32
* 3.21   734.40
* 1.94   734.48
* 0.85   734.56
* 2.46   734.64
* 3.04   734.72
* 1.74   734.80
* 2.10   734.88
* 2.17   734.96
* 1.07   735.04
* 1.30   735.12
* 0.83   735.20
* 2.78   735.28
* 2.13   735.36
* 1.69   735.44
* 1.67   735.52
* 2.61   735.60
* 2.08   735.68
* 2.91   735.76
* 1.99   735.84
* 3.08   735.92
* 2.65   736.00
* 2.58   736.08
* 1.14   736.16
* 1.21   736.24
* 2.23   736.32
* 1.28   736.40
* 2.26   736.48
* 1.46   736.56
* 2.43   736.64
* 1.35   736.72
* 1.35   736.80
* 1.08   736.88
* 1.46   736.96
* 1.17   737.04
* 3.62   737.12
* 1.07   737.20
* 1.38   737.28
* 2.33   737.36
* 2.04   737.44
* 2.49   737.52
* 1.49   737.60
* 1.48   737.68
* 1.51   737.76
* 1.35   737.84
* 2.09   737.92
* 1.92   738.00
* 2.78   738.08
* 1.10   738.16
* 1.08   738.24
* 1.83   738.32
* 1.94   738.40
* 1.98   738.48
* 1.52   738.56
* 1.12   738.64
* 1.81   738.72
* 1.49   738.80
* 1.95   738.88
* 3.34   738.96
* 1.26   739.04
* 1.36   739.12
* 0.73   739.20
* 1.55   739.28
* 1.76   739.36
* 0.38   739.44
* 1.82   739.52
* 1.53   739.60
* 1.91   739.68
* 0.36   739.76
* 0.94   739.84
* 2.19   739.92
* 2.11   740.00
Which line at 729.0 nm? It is [N II] 6583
